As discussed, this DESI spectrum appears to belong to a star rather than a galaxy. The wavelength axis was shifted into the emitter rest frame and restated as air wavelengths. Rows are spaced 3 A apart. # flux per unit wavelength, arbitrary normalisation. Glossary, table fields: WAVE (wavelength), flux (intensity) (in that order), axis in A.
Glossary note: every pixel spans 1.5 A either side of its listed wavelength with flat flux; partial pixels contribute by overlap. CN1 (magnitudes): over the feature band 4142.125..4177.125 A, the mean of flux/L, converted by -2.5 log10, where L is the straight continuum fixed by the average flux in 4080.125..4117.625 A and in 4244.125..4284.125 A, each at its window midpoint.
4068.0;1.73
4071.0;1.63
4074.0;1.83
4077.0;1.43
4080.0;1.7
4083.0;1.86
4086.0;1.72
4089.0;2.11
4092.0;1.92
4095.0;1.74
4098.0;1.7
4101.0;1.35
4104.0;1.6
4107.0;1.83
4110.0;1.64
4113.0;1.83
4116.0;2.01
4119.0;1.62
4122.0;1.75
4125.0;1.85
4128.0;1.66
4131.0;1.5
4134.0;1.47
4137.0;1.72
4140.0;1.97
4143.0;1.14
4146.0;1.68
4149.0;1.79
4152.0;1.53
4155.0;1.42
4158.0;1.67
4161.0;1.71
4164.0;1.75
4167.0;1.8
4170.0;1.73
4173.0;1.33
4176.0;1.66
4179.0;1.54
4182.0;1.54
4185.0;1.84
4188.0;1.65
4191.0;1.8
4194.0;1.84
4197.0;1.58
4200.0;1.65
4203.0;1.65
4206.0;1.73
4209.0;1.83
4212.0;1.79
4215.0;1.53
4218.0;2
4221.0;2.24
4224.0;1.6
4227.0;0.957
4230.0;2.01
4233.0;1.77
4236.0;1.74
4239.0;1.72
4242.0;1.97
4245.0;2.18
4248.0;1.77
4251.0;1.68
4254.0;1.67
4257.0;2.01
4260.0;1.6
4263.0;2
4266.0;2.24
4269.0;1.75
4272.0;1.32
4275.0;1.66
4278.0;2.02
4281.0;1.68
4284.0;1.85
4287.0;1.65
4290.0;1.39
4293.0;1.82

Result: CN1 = 0.11 mag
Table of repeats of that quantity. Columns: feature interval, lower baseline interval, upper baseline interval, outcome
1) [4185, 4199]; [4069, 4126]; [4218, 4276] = 0.03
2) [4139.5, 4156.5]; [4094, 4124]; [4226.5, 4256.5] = 0.11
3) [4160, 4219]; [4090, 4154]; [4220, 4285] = 0.03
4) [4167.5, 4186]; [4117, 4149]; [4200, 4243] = 0.06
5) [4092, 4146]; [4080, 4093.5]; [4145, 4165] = 0.06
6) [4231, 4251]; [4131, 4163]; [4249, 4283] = -0.06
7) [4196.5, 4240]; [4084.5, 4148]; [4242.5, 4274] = 0.04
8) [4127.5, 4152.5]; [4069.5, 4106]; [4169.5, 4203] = 0.05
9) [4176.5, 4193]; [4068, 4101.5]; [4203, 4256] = 0.05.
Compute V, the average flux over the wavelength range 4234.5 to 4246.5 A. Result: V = 1.9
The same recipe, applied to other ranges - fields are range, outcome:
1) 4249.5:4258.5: 1.79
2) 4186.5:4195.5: 1.76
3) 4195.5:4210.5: 1.69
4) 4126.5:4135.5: 1.54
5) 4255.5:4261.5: 1.8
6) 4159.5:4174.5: 1.66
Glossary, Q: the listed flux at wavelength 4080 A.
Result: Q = 1.7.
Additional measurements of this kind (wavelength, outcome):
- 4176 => 1.66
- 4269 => 1.75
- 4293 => 1.82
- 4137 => 1.72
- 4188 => 1.65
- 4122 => 1.75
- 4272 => 1.32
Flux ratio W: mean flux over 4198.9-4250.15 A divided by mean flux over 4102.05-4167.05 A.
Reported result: 1.06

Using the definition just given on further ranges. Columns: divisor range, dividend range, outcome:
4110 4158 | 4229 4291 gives 1.08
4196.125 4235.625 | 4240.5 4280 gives 1.07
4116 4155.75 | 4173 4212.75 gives 1.03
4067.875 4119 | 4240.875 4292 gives 1.03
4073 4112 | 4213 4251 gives 1.04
